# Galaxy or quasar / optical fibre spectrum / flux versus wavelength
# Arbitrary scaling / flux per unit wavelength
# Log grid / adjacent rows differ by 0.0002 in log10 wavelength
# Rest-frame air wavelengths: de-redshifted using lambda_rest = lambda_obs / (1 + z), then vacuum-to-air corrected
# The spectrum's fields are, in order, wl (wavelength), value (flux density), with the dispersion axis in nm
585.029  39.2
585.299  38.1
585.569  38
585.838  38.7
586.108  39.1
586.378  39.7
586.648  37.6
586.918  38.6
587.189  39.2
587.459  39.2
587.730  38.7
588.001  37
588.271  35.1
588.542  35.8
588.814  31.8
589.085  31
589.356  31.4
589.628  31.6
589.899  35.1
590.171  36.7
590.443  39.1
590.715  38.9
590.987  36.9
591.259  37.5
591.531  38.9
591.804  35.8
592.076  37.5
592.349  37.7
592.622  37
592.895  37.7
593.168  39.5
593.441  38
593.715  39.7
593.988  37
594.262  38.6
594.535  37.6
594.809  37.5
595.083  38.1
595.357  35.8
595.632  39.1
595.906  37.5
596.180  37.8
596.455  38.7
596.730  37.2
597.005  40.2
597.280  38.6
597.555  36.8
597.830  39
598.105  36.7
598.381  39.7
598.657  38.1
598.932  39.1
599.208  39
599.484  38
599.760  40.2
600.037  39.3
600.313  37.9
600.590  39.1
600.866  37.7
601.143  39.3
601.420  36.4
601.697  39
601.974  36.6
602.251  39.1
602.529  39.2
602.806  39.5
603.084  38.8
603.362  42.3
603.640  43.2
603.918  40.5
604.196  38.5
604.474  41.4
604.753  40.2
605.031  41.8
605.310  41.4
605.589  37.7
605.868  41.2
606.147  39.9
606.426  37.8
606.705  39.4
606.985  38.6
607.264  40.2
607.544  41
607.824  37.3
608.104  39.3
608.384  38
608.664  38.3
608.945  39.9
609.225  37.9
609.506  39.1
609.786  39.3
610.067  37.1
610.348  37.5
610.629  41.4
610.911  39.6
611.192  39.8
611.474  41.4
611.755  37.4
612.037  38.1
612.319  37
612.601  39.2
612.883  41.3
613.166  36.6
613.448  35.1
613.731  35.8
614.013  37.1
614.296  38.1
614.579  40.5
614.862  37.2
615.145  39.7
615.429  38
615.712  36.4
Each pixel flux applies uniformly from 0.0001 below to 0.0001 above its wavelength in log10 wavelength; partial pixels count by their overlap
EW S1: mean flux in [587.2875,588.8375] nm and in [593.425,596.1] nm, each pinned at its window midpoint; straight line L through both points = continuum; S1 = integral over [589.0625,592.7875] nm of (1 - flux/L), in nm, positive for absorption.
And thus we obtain 0.09 nm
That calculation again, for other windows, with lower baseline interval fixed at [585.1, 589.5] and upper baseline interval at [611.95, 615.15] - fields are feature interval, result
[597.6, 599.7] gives -0.07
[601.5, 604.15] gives -0.16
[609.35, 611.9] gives -0.09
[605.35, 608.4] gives -0.13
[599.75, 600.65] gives -0.04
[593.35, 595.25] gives -0.05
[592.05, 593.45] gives -0.03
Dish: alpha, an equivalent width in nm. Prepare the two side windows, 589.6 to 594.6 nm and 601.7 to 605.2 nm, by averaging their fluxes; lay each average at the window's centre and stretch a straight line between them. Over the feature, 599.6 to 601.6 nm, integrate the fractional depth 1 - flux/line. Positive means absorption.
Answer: 0.04 nm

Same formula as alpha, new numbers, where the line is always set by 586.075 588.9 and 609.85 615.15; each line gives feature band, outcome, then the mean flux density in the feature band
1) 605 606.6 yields -0.07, 39.8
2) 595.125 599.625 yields -0.04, 38.2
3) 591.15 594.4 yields -0.02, 37.9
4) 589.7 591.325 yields 0.02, 37.1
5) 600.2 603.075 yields -0.03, 38.4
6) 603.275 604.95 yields -0.13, 41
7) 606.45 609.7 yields -0.06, 39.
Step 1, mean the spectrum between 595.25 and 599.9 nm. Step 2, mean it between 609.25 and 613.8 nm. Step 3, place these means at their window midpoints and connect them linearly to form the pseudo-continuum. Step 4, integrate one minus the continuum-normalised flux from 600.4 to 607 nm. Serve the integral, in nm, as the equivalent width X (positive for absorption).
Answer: -0.19 nm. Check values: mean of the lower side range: 38.3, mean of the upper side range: 38.5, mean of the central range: 39.5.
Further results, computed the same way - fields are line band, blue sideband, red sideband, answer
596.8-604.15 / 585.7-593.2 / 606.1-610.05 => -0.17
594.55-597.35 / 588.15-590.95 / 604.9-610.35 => -0.13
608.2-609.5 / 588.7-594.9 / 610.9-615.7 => -0.02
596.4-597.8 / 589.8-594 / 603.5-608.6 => 0.01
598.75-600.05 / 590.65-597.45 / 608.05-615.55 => -0.03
